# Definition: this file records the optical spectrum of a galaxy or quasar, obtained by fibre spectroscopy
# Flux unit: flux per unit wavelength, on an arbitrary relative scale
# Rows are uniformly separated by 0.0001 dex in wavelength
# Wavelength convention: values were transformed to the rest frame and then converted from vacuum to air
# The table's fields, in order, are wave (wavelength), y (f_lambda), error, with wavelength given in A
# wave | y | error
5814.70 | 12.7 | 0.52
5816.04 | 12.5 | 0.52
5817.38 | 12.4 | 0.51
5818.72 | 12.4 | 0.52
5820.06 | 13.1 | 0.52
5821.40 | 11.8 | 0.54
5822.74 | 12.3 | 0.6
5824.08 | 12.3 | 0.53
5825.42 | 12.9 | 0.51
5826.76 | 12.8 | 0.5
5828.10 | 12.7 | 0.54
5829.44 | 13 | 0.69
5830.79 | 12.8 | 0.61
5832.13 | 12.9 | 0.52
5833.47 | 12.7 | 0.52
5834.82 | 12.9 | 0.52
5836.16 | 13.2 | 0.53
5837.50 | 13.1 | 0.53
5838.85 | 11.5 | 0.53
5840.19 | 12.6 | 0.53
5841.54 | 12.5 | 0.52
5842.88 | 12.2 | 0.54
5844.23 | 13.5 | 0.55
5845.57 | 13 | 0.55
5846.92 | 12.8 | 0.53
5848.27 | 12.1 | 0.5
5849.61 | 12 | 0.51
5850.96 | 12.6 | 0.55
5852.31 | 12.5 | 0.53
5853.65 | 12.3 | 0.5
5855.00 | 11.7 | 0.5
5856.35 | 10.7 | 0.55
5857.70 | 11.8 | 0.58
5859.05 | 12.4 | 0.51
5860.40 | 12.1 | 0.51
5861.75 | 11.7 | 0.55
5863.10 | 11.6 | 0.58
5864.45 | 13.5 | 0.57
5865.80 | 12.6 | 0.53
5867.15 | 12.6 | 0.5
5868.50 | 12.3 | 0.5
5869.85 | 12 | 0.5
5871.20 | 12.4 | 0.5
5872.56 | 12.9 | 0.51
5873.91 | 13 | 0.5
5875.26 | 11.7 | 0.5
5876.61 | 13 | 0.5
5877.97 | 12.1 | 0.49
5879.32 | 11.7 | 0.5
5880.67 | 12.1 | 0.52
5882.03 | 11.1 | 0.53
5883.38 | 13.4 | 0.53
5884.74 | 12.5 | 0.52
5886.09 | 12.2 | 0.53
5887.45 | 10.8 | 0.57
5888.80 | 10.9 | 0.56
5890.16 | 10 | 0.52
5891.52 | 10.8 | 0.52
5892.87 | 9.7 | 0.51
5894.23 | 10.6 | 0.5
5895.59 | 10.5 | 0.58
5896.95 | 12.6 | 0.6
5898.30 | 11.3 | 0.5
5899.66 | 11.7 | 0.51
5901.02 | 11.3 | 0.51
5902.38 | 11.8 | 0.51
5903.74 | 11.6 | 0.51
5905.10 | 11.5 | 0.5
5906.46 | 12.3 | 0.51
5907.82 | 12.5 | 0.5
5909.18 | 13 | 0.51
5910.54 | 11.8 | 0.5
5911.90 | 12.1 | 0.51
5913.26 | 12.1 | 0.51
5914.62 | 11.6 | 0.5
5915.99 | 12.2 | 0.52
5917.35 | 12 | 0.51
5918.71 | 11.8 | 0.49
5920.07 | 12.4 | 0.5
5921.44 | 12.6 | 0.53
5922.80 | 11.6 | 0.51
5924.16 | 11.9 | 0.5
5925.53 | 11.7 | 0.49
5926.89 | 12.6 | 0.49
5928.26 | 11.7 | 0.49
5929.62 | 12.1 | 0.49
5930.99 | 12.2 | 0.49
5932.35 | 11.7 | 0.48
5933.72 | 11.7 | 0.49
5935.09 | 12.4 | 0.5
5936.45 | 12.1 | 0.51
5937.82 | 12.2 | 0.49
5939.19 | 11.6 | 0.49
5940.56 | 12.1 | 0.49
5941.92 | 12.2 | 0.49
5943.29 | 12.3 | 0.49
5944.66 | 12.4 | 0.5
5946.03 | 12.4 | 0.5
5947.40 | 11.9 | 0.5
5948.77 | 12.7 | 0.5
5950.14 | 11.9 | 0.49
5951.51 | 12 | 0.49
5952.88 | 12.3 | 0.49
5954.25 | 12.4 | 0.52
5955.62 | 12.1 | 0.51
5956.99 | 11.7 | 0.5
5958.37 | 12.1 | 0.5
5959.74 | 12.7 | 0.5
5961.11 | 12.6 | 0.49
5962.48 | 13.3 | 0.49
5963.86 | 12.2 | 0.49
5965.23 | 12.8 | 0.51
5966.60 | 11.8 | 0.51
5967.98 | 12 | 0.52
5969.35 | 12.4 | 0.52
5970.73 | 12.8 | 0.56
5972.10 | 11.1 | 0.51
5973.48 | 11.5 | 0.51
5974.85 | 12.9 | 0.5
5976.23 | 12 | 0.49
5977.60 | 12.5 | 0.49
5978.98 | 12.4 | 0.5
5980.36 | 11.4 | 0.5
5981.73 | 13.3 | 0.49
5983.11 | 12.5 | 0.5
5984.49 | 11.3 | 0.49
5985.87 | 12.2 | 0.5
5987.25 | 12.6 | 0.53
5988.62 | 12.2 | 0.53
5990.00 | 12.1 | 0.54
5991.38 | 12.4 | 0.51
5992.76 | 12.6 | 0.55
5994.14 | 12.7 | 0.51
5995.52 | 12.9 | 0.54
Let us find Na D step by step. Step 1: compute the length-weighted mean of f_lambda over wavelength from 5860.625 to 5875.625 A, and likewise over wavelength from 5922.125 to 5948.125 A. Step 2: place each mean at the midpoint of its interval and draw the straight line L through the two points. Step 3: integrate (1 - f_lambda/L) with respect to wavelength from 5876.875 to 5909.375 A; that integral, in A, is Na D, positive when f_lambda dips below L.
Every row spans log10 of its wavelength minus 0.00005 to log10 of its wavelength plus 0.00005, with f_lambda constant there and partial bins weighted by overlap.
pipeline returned 1.8 A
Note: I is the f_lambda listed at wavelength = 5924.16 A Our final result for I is 11.9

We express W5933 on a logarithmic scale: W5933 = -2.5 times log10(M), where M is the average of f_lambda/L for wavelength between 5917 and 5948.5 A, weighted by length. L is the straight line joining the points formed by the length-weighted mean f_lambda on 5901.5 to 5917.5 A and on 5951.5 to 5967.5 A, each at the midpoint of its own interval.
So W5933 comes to 0.01 mag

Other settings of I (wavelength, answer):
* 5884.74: 12.5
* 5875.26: 11.7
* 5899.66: 11.7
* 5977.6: 12.5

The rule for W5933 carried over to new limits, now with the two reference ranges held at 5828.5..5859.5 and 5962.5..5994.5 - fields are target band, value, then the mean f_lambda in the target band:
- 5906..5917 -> 0.02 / 12.2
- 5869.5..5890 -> 0.03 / 12.1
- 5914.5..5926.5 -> 0.03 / 12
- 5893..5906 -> 0.09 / 11.4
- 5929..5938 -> 0.03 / 12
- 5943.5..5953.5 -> 0.01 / 12.2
